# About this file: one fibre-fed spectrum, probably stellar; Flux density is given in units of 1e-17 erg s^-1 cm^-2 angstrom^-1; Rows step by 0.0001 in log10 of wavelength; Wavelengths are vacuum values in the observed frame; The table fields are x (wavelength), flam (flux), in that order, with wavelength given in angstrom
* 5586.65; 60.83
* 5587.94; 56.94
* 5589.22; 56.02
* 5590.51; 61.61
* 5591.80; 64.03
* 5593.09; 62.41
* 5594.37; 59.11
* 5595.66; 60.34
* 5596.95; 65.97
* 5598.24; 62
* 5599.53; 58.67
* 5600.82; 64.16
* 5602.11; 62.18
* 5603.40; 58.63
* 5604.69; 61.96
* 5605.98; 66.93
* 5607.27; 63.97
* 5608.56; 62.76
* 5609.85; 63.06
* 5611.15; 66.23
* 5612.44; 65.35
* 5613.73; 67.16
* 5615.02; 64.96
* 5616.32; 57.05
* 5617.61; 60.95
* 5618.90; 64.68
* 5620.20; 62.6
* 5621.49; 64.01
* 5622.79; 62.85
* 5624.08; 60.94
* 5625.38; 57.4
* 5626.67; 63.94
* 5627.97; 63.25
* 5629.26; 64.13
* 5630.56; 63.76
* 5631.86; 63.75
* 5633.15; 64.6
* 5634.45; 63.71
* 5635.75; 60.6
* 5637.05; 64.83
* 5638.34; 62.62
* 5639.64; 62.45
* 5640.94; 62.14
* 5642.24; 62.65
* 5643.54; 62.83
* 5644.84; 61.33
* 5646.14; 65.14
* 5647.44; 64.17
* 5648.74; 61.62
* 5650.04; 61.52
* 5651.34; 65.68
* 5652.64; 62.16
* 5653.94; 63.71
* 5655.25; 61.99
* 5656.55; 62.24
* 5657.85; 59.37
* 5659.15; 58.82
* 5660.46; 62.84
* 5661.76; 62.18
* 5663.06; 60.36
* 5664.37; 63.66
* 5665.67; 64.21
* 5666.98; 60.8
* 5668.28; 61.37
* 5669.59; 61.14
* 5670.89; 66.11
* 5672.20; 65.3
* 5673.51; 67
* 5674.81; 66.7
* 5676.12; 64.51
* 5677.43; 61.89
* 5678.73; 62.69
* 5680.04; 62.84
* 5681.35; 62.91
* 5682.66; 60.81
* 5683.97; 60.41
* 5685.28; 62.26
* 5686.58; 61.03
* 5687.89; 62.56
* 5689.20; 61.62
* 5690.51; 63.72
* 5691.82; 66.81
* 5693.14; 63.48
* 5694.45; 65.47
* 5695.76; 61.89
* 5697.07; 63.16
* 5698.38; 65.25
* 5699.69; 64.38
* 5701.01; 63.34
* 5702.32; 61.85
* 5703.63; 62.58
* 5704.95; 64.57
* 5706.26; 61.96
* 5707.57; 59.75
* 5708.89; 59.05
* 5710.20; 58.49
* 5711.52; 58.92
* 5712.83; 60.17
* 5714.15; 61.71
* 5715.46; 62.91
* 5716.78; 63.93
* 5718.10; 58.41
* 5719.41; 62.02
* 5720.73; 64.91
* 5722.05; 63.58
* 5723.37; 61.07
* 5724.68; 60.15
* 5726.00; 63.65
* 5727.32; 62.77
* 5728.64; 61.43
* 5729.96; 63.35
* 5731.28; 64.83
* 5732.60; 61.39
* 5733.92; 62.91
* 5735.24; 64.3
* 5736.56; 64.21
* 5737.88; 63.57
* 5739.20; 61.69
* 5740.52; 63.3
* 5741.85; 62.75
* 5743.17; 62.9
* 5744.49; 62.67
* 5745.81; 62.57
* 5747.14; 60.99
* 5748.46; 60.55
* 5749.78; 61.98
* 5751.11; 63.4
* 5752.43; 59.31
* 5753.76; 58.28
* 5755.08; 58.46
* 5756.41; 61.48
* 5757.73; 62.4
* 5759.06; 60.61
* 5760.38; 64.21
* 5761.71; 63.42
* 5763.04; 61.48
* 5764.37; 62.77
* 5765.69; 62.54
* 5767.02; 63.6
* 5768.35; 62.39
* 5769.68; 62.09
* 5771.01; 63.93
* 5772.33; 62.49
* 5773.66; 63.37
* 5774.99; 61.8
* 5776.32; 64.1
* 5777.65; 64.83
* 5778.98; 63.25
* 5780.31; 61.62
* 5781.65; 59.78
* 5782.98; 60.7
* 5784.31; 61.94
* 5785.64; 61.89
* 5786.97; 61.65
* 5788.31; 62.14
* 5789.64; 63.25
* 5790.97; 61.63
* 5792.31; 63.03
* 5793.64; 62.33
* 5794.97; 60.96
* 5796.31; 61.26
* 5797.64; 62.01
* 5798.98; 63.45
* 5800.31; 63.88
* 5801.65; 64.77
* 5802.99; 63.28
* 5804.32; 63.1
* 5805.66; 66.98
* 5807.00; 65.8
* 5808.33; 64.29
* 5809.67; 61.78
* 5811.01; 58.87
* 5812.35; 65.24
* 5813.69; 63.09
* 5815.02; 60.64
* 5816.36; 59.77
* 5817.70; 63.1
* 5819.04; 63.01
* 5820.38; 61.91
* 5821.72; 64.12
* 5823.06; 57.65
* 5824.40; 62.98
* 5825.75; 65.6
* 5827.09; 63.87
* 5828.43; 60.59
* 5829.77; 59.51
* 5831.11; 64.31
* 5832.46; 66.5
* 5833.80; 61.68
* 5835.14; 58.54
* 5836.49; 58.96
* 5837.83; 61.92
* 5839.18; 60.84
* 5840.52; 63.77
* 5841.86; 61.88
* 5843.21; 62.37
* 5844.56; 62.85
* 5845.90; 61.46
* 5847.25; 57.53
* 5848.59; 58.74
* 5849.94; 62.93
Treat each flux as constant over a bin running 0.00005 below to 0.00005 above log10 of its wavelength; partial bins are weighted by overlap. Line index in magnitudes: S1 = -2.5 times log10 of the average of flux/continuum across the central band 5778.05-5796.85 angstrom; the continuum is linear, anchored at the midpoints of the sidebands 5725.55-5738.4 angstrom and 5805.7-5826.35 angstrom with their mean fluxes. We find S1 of 0.02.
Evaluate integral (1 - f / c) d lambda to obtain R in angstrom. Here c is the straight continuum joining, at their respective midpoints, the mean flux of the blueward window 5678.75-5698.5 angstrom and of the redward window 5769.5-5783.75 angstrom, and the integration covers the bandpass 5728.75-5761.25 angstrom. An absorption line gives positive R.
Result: 0.3 angstrom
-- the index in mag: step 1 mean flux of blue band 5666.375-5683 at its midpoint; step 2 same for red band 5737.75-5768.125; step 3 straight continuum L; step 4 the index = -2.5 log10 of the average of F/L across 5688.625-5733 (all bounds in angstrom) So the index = 0.01 mag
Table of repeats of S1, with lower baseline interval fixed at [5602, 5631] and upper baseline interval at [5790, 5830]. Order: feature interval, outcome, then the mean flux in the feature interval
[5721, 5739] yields 0.00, 62.9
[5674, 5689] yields 0.00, 62.7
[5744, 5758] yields 0.03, 61.1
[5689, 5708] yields -0.01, 63.4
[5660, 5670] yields 0.01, 62.1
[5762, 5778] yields 0.00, 62.9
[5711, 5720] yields 0.03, 61.2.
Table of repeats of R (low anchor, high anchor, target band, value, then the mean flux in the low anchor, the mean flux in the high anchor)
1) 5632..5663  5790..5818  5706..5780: 0.7 angstrom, 62.6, 62.8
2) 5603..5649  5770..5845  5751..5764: 0.3 angstrom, 63.1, 62.5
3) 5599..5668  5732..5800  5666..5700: -0.4 angstrom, 62.7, 62.2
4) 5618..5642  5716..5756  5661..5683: -0.2 angstrom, 62.9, 62.2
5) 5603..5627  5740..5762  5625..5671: 0.1 angstrom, 63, 61.7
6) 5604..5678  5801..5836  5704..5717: 0.4 angstrom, 63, 62.7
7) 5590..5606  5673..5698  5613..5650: -0.2 angstrom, 62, 63.3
